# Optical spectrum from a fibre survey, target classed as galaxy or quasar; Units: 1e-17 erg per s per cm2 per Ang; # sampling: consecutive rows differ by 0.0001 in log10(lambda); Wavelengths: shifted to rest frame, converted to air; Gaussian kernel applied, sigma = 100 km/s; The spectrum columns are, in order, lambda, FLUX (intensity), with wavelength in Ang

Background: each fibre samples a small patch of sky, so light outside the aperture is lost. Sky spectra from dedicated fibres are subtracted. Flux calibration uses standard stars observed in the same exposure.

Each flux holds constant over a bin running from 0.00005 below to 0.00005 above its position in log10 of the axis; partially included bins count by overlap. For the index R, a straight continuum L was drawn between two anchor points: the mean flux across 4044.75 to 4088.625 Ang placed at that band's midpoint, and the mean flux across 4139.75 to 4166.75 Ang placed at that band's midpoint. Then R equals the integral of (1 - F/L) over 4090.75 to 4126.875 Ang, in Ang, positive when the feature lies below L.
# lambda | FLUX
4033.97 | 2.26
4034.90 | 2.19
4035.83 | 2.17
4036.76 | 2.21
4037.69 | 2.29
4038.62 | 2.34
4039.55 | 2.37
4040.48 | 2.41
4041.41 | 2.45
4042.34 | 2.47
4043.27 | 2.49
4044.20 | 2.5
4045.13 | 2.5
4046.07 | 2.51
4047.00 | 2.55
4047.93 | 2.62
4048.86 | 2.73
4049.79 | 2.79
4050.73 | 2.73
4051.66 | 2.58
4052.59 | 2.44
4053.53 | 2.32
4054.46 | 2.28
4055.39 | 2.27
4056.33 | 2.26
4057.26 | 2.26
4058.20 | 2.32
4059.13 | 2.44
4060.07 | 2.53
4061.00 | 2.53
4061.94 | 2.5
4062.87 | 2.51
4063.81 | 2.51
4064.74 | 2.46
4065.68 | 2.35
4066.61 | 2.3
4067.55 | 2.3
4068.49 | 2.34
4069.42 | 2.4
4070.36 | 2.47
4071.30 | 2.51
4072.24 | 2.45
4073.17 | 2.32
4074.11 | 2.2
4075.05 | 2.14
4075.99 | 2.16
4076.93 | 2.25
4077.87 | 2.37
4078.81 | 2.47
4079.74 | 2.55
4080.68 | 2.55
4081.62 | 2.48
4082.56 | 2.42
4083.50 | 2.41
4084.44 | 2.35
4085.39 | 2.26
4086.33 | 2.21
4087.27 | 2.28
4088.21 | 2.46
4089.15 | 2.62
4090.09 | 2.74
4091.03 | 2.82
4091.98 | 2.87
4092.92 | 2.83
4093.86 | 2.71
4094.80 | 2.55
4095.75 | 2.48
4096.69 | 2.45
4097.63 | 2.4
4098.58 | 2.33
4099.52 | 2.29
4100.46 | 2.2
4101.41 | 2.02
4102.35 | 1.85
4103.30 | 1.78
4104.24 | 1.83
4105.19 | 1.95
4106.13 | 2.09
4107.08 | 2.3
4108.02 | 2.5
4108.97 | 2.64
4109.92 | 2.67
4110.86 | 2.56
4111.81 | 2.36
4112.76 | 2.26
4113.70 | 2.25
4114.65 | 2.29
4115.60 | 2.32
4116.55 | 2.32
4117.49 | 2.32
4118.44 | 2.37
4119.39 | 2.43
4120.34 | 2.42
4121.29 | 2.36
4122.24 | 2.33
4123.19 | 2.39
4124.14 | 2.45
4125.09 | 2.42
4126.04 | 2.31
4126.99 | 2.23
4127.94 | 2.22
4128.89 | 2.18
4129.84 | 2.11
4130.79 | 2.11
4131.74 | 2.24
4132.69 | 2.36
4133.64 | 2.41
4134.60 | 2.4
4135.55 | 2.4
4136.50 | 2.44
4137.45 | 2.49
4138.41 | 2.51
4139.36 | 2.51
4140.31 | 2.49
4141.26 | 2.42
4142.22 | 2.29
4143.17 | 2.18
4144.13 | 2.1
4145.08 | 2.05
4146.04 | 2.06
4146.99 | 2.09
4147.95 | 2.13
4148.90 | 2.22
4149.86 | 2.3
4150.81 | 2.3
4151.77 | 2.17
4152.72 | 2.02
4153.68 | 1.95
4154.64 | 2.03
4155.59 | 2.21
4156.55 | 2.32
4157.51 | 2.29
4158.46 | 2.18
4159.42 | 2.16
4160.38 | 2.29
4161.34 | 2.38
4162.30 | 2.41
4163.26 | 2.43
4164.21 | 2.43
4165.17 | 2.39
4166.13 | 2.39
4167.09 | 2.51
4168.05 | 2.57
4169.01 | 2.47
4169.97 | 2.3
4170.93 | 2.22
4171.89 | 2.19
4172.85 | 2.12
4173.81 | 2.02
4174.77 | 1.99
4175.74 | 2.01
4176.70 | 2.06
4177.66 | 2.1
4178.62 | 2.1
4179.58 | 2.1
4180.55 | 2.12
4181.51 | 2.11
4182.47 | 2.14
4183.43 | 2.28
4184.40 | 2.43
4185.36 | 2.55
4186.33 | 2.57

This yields -0.4 Ang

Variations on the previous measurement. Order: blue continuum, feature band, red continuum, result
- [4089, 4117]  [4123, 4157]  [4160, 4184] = 0.62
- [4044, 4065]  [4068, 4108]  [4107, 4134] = 0.90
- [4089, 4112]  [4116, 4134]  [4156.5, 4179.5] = 0.23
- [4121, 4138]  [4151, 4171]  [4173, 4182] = -1.28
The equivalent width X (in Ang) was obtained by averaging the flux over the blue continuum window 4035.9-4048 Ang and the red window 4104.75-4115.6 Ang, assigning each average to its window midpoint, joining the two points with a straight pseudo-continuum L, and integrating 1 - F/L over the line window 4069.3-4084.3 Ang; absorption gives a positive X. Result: 0.0 Ang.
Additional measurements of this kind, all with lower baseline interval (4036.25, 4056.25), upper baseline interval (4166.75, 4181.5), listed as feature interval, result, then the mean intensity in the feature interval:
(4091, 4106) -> 0.2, 2.31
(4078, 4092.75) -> -0.8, 2.5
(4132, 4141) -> -0.7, 2.44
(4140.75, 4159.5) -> 0.5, 2.17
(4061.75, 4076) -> 0.2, 2.37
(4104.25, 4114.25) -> 0.0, 2.33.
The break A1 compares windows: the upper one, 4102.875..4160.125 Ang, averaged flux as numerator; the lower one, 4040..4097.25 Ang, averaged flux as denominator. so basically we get 0.9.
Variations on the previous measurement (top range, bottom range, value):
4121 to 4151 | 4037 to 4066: 0.93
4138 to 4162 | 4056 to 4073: 0.92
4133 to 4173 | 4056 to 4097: 0.94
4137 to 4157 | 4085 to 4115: 0.94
